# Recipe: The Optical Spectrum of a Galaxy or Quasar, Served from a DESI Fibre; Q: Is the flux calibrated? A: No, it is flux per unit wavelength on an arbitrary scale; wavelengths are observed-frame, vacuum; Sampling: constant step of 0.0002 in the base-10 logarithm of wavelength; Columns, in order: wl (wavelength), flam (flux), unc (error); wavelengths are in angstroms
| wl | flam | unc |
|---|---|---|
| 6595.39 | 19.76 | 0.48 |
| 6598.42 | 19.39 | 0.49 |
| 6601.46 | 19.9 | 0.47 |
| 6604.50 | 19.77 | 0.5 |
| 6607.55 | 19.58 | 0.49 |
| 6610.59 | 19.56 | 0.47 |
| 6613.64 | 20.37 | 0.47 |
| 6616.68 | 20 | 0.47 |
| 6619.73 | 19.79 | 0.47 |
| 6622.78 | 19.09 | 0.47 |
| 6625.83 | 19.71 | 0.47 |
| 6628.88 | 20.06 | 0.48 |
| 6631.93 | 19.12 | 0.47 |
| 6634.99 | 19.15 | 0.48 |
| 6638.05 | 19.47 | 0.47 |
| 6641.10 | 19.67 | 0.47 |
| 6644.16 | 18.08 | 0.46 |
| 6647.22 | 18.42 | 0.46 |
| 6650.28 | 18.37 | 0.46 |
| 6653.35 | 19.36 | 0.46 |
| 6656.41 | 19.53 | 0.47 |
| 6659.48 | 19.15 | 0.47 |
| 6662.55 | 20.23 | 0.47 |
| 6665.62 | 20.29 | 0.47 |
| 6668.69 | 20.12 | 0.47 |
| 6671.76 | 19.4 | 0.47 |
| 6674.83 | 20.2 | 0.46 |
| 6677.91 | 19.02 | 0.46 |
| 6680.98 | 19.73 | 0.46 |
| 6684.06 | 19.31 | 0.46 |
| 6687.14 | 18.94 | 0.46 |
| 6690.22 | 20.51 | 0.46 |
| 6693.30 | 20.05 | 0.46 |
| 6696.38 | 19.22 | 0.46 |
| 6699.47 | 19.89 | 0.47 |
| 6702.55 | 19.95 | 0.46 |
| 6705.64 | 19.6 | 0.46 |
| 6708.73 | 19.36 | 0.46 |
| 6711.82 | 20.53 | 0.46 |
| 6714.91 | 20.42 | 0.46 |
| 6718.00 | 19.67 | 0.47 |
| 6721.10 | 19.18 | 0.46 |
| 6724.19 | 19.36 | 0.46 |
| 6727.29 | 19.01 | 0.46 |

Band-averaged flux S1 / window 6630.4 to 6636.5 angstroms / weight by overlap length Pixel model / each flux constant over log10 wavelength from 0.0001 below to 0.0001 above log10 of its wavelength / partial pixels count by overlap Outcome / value 19.1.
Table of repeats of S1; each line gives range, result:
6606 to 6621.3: 19.9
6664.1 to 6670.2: 20.2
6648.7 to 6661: 19.1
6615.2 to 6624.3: 19.6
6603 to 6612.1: 19.6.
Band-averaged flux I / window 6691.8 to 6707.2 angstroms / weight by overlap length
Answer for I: 19.7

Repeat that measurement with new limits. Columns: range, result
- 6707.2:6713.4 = 20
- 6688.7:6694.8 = 20.3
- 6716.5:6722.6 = 19.4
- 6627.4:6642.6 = 19.5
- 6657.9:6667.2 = 19.9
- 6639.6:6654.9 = 18.8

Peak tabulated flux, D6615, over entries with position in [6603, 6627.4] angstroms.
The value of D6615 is 20.37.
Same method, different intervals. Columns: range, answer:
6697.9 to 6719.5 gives 20.53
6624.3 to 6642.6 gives 20.06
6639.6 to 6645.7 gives 19.67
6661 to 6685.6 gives 20.29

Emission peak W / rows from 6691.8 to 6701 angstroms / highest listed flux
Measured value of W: 20.05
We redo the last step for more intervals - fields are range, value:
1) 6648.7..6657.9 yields 19.53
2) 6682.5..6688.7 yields 19.31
